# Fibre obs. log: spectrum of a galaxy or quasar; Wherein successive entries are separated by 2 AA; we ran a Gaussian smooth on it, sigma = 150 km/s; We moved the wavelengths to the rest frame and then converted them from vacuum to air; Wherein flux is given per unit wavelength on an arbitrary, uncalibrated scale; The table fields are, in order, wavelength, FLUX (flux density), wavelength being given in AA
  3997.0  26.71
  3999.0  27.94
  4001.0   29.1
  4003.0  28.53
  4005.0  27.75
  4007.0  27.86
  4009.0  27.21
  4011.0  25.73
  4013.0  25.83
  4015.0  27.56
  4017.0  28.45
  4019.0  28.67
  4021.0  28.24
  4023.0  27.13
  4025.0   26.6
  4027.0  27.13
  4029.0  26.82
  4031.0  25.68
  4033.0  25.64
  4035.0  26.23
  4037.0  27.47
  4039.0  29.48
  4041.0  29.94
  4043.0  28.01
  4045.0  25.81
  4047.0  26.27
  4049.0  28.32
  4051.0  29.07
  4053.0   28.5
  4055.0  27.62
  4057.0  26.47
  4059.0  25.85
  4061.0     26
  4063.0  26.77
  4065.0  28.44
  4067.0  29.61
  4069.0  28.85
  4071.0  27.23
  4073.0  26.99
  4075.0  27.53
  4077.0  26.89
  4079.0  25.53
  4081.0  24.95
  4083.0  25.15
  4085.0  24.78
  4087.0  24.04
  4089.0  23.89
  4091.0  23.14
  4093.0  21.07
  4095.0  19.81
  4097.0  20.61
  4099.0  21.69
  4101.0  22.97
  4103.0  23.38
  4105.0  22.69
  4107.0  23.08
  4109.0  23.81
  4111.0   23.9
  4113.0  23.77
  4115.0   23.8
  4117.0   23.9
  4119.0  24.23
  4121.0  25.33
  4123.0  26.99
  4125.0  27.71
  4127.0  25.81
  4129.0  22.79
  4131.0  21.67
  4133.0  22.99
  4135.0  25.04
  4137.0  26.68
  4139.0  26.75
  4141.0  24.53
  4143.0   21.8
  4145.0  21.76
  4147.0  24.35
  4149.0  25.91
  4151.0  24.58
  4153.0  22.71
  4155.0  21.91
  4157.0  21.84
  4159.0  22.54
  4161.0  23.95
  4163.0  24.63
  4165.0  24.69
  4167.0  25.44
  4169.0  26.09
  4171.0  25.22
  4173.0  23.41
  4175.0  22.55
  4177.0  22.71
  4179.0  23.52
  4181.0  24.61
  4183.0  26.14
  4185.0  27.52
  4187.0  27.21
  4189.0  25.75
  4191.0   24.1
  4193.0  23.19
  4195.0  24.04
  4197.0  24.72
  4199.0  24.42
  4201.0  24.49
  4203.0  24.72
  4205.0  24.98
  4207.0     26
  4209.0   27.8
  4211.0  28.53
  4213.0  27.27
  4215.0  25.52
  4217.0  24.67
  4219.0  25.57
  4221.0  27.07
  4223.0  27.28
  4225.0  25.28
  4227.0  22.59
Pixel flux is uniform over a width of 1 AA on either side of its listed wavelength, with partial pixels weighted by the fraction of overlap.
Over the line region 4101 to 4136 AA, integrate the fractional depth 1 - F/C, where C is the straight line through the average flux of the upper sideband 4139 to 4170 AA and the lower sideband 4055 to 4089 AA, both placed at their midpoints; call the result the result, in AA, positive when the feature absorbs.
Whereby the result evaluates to 1.2 AA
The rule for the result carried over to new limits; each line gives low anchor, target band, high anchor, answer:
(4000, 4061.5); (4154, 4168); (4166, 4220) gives 1.1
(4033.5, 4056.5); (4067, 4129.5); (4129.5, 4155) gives 2.9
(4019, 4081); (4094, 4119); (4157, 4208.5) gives 3.2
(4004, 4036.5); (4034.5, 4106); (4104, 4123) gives -1.2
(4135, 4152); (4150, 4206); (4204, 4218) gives 2.6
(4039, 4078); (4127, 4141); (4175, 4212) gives 1.0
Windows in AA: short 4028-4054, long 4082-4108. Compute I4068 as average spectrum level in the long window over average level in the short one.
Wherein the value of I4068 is 0.8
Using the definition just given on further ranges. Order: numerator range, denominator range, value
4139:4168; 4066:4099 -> 0.95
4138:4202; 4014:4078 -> 0.88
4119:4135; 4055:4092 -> 0.94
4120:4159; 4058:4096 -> 0.95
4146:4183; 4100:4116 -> 1.02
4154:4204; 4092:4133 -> 1.04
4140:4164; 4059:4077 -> 0.85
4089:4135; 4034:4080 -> 0.85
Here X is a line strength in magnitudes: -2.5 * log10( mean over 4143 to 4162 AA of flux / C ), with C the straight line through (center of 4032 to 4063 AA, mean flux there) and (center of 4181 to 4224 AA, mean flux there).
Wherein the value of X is 0.13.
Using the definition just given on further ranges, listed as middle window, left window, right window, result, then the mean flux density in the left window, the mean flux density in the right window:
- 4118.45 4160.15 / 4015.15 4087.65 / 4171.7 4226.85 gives 0.080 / 27.1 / 25.3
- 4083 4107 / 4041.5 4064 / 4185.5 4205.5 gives 0.169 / 27.2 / 24.8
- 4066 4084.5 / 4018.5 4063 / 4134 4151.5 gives -0.021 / 27.3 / 24.6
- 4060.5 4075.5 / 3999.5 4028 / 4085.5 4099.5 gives -0.165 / 27.6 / 22.1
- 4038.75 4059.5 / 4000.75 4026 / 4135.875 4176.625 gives -0.043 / 27.5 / 24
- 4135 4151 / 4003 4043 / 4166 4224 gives 0.059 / 27.4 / 25.3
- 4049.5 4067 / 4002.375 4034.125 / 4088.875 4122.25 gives -0.092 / 27.2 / 23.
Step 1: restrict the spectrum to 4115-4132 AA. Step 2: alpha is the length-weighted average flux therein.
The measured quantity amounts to 24.7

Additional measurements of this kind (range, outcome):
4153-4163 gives 22.8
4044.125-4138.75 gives 25.1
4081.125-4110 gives 22.9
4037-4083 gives 27.4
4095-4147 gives 23.8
